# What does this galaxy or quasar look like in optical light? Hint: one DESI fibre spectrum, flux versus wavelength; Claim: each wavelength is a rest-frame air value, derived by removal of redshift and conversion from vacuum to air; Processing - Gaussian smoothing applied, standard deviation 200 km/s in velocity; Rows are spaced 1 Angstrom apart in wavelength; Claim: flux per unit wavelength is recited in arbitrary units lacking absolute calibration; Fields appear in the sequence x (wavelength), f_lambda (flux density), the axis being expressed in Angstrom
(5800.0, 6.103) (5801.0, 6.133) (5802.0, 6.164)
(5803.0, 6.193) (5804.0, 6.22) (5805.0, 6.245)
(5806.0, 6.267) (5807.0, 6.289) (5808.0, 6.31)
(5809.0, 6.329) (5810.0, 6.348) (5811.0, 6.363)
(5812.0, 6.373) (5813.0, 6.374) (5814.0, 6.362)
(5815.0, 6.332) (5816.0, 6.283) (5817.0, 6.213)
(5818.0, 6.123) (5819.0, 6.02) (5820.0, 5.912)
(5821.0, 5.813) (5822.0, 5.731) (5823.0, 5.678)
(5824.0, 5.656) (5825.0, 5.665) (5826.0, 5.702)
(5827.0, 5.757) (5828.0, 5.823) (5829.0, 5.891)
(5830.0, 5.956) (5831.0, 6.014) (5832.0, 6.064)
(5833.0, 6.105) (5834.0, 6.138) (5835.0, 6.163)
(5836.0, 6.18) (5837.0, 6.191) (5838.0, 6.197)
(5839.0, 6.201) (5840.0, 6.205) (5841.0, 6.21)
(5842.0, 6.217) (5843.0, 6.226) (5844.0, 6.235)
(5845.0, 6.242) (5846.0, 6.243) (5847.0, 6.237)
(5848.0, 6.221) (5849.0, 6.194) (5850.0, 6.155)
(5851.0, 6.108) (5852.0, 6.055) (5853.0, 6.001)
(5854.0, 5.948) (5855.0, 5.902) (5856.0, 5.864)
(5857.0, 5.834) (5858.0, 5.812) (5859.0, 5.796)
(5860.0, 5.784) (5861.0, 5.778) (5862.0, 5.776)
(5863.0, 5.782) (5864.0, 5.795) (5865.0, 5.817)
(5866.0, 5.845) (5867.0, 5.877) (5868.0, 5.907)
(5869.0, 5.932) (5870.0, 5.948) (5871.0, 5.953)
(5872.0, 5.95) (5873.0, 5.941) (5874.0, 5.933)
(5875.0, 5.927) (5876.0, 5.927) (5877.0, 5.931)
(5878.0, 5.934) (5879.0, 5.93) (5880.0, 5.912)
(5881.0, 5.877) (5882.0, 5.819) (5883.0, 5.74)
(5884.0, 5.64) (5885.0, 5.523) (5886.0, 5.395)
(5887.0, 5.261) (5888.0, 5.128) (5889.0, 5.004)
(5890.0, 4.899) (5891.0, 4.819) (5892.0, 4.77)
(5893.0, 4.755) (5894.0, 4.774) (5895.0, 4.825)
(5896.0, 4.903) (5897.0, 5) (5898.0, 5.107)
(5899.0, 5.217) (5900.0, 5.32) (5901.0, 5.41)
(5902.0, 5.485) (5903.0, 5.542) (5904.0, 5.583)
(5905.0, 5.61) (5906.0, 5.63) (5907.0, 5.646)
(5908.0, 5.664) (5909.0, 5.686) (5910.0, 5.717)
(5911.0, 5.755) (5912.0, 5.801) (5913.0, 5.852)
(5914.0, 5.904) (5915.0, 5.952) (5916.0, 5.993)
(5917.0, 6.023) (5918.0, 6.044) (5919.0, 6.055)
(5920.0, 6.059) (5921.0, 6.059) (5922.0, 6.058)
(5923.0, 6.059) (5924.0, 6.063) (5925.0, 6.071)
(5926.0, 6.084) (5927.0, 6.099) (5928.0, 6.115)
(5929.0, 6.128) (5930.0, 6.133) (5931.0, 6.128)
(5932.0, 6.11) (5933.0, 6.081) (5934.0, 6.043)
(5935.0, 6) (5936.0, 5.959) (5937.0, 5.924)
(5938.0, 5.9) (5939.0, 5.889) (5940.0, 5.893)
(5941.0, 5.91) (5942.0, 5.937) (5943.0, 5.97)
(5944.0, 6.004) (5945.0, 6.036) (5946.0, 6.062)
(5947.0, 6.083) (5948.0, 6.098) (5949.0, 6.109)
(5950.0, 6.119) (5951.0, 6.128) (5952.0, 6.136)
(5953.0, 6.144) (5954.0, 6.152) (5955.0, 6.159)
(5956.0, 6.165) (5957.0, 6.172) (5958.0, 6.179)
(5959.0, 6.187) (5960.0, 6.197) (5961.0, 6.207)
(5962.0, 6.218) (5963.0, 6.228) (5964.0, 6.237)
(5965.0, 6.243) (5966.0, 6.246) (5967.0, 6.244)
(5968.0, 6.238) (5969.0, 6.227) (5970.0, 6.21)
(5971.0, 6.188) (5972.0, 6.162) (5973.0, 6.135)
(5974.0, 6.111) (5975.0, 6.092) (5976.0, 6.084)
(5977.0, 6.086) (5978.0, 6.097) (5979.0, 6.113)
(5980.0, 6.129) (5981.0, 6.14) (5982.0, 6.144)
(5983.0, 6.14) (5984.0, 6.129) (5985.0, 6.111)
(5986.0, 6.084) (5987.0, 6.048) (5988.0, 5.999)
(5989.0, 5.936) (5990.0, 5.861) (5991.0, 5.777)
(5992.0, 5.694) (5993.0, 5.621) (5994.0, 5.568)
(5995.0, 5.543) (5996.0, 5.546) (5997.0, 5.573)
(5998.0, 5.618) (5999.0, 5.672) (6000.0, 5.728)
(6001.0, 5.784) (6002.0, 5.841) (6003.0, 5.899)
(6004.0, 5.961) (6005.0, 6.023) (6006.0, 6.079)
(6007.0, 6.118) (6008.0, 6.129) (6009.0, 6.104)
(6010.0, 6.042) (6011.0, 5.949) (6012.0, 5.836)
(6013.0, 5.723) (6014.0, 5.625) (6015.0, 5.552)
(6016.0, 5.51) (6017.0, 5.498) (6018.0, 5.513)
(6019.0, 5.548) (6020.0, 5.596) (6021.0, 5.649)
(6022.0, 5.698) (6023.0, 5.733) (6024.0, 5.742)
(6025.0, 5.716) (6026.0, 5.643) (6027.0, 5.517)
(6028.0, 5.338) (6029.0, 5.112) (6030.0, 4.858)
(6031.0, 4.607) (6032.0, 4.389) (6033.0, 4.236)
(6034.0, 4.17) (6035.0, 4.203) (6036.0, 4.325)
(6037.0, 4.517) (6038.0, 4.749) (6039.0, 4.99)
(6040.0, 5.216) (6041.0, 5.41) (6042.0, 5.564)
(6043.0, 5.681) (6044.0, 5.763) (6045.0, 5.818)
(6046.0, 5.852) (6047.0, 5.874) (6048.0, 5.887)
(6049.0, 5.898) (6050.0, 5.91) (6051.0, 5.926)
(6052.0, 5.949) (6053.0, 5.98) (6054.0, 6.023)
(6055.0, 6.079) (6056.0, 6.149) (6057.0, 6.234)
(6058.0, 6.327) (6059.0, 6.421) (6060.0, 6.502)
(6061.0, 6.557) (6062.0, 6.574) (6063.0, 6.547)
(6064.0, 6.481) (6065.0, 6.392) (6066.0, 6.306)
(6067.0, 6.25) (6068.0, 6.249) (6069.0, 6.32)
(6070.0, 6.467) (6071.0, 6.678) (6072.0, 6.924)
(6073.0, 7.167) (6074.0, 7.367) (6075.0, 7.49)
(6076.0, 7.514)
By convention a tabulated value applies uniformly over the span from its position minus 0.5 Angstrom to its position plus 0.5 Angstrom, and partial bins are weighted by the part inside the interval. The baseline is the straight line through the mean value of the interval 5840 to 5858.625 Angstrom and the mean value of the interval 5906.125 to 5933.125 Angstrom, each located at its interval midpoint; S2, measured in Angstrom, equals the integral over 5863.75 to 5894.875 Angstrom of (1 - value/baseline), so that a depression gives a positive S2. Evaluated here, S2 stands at 2.3 Angstrom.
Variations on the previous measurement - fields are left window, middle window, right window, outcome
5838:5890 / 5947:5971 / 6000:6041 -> -2.46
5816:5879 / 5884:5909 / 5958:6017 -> 3.11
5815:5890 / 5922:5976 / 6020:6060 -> -3.93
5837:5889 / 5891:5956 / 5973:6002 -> 1.18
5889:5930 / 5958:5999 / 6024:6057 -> -4.07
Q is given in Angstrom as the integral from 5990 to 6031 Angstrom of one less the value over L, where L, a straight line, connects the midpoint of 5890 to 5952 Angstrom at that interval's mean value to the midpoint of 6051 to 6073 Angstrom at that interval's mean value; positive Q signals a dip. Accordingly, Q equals 3.1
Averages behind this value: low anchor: 5.77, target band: 5.68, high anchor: 6.36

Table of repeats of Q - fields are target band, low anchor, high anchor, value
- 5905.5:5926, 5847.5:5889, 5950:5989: 0.3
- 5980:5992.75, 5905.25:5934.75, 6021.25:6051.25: -1.0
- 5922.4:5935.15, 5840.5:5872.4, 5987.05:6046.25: -0.7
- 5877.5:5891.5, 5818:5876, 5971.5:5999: 1.1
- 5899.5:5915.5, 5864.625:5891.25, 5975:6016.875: 0.3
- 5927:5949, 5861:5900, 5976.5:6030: -1.4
